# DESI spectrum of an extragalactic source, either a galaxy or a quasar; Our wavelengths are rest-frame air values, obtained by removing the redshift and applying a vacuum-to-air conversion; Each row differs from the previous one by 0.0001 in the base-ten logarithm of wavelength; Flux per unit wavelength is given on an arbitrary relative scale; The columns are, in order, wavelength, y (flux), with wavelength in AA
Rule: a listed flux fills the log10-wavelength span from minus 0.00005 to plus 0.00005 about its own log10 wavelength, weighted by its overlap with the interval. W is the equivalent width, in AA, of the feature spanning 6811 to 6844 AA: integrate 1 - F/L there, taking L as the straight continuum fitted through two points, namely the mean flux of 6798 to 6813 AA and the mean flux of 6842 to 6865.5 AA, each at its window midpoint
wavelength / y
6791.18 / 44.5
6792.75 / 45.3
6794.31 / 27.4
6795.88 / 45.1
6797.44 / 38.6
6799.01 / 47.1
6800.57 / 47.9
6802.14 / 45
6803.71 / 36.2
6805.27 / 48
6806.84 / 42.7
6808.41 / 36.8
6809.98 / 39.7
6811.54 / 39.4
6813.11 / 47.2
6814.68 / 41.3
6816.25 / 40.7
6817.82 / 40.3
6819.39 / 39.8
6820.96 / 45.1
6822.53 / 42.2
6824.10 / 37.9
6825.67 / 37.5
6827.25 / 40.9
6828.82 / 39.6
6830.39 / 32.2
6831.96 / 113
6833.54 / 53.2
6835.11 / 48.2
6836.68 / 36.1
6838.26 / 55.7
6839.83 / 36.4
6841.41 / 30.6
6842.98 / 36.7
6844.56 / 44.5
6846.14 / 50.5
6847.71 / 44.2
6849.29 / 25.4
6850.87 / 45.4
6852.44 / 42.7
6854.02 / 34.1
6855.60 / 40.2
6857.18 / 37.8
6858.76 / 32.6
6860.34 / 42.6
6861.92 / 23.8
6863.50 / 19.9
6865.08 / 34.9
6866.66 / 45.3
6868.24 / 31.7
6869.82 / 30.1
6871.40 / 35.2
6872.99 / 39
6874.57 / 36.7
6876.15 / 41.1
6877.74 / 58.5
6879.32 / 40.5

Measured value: -3.7 AA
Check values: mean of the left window 42.7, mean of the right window 37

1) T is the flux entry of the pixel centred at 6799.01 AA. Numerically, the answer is 47.1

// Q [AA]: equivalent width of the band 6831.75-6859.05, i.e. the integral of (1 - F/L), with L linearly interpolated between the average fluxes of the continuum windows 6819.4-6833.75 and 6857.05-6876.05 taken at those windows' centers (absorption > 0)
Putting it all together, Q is -1.05 AA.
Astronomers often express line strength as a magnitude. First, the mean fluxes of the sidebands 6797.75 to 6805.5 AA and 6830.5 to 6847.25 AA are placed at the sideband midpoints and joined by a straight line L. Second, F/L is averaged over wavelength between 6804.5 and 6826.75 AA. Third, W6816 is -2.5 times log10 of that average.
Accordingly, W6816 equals 0.12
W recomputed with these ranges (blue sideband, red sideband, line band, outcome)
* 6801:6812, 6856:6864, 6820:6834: -4.1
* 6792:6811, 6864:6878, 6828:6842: -3.4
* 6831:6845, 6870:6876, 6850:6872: 3.2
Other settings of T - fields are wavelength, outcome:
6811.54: 39.4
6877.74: 58.5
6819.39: 39.8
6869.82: 30.1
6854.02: 34.1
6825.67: 37.5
